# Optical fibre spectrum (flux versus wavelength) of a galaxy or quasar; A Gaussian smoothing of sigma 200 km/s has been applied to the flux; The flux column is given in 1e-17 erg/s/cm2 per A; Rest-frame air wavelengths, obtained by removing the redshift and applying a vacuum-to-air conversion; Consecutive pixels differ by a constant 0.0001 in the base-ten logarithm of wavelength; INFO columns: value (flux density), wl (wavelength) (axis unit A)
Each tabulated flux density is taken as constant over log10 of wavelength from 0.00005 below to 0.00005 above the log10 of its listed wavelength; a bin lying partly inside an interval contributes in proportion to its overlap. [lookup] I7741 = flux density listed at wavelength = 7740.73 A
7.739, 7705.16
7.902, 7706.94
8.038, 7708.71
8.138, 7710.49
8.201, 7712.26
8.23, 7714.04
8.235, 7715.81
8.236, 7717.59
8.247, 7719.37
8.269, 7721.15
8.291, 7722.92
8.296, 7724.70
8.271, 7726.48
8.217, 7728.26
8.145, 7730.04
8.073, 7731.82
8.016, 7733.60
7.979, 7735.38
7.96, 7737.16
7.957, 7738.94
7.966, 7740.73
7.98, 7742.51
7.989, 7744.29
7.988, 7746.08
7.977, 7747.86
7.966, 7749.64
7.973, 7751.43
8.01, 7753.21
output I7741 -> 7.966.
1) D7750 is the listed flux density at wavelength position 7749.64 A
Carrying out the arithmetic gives 7.966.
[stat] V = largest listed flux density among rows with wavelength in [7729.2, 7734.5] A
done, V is 8.145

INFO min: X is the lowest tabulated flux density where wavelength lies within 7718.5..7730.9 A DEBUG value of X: 8.145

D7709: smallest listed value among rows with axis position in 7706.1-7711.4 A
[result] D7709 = 7.902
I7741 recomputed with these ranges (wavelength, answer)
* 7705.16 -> 7.739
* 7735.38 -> 7.979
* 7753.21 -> 8.01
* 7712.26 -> 8.201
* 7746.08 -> 7.988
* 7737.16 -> 7.96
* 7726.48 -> 8.271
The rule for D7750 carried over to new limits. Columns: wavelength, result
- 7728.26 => 8.217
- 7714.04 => 8.23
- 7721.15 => 8.269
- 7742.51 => 7.98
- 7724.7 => 8.296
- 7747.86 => 7.977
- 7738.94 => 7.957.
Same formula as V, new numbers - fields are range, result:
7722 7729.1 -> 8.296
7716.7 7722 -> 8.269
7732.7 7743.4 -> 8.016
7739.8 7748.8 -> 7.989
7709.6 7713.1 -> 8.201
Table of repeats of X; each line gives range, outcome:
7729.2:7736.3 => 7.979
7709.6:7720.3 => 8.138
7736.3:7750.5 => 7.957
